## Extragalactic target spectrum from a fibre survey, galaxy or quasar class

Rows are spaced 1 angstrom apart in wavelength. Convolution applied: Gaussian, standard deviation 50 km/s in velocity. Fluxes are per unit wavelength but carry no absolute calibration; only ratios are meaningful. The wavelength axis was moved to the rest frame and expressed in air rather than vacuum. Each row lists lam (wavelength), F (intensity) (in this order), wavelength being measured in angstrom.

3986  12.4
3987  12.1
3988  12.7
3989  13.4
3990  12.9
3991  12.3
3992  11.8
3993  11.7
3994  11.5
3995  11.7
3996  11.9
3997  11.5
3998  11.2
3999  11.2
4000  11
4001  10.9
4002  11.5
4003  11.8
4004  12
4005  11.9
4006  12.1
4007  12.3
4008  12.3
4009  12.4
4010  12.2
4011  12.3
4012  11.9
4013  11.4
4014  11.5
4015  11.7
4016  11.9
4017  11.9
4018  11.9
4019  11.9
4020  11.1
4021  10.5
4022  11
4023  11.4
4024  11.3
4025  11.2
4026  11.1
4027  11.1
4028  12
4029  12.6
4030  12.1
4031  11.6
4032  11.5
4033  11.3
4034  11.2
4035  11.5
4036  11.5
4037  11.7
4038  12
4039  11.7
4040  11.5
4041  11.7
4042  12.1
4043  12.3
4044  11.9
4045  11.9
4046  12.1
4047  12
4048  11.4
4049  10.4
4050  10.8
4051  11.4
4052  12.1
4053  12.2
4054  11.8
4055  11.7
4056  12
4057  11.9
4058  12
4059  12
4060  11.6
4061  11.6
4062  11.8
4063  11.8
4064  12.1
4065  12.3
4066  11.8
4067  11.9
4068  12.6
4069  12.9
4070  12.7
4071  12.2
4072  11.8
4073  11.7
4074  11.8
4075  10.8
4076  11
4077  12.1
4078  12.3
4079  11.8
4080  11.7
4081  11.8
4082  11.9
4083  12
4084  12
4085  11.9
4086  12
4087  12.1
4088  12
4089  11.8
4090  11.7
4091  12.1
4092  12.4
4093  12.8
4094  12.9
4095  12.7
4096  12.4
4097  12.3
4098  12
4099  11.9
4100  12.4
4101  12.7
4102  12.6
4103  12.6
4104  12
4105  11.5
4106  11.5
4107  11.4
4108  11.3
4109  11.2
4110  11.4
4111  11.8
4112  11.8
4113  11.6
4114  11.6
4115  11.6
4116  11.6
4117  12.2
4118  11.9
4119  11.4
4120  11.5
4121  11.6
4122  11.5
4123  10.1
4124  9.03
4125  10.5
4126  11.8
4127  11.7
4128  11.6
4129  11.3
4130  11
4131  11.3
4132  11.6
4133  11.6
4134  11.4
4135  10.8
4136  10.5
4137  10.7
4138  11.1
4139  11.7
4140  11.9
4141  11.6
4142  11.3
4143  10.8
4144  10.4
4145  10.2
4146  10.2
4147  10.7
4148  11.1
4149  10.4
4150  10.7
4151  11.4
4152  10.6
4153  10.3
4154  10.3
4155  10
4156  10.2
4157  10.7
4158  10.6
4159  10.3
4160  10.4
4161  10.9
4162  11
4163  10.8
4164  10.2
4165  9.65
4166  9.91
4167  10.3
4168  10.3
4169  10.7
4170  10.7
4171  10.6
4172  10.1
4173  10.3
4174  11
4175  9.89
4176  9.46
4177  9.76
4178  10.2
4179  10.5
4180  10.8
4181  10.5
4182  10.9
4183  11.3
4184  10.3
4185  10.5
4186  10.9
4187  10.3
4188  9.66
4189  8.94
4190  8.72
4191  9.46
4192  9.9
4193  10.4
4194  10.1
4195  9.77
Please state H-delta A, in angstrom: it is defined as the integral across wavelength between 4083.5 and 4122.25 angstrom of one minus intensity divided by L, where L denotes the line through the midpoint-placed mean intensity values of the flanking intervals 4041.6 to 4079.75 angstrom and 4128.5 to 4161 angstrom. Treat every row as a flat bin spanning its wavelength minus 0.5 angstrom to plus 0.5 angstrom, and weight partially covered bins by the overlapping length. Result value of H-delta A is -2.0 angstrom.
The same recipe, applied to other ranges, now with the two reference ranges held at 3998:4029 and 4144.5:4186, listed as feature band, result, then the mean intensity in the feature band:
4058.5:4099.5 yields -3.3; 12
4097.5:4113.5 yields -1.4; 11.9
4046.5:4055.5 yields -0.2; 11.5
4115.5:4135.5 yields -0.9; 11.3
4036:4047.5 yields -0.5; 11.9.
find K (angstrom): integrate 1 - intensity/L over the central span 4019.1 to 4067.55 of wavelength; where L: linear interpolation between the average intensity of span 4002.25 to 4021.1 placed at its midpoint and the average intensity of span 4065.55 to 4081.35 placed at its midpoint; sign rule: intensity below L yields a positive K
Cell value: 1.0 angstrom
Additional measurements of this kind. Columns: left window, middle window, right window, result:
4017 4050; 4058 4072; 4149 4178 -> -1.0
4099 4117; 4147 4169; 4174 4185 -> 0.7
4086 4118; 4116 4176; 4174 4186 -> 1.6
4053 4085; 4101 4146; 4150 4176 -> -1.2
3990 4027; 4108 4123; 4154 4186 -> -1.0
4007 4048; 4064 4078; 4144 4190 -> -0.9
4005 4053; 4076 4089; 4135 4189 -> -0.8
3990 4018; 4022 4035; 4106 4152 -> 0.2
